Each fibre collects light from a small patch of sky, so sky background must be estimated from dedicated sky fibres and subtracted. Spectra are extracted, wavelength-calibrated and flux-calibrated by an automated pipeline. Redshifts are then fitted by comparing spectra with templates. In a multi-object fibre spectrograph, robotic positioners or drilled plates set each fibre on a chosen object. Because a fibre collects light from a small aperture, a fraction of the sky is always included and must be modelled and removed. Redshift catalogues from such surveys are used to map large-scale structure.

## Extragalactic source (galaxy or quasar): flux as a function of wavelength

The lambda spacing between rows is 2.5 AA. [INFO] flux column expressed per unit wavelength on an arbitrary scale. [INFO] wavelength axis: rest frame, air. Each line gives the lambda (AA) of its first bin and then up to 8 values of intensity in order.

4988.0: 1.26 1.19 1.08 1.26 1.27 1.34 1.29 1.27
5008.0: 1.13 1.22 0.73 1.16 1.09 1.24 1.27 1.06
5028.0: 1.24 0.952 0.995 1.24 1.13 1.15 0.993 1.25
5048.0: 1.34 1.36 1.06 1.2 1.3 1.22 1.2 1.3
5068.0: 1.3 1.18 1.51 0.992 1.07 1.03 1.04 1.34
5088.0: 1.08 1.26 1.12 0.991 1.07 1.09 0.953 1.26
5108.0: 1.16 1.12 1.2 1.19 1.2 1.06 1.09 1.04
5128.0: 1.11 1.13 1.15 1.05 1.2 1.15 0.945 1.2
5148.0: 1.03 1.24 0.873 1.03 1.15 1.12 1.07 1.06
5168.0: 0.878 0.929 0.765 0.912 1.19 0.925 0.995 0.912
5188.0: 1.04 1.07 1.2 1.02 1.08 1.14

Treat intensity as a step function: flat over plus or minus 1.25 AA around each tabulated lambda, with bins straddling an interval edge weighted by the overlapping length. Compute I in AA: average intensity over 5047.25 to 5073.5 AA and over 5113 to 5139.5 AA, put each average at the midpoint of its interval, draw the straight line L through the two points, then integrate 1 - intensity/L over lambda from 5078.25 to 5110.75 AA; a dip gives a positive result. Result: 2.1 AA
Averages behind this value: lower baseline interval 1.26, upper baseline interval 1.13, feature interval 1.11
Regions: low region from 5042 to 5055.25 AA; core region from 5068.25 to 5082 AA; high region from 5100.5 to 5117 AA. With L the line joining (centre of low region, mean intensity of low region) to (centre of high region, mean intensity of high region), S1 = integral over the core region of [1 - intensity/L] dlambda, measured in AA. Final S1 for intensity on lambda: 0.2 AA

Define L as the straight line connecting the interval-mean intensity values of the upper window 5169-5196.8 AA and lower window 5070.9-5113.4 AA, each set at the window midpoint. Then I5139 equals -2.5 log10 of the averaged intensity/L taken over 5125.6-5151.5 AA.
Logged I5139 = -0.05 mag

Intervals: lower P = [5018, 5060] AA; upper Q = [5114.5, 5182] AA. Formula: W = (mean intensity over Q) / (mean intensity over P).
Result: 0.91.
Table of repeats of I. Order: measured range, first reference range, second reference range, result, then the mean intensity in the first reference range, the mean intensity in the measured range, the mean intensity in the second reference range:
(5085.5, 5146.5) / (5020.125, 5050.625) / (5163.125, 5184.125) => -4.46 AA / 1.16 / 1.12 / 0.963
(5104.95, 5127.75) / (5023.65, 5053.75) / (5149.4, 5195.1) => -1.42 AA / 1.15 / 1.14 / 1.02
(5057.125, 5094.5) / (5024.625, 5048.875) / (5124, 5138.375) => -2.37 AA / 1.13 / 1.19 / 1.11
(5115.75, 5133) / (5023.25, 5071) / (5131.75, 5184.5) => -0.46 AA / 1.18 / 1.11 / 1.04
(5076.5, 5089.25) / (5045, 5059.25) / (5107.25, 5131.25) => 0.91 AA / 1.25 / 1.11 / 1.13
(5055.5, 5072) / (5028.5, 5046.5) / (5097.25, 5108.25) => -2.18 AA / 1.11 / 1.25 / 1.1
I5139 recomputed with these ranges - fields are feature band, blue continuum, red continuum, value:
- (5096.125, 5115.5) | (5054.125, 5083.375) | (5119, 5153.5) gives 0.02 mag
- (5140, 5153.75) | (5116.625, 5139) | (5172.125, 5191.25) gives -0.01 mag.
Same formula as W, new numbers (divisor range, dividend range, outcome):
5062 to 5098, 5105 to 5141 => 0.97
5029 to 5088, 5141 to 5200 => 0.87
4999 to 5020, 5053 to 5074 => 1.09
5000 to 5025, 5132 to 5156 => 0.93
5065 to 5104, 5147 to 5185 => 0.88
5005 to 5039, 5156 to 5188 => 0.89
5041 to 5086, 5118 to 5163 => 0.91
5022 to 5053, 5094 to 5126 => 0.96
